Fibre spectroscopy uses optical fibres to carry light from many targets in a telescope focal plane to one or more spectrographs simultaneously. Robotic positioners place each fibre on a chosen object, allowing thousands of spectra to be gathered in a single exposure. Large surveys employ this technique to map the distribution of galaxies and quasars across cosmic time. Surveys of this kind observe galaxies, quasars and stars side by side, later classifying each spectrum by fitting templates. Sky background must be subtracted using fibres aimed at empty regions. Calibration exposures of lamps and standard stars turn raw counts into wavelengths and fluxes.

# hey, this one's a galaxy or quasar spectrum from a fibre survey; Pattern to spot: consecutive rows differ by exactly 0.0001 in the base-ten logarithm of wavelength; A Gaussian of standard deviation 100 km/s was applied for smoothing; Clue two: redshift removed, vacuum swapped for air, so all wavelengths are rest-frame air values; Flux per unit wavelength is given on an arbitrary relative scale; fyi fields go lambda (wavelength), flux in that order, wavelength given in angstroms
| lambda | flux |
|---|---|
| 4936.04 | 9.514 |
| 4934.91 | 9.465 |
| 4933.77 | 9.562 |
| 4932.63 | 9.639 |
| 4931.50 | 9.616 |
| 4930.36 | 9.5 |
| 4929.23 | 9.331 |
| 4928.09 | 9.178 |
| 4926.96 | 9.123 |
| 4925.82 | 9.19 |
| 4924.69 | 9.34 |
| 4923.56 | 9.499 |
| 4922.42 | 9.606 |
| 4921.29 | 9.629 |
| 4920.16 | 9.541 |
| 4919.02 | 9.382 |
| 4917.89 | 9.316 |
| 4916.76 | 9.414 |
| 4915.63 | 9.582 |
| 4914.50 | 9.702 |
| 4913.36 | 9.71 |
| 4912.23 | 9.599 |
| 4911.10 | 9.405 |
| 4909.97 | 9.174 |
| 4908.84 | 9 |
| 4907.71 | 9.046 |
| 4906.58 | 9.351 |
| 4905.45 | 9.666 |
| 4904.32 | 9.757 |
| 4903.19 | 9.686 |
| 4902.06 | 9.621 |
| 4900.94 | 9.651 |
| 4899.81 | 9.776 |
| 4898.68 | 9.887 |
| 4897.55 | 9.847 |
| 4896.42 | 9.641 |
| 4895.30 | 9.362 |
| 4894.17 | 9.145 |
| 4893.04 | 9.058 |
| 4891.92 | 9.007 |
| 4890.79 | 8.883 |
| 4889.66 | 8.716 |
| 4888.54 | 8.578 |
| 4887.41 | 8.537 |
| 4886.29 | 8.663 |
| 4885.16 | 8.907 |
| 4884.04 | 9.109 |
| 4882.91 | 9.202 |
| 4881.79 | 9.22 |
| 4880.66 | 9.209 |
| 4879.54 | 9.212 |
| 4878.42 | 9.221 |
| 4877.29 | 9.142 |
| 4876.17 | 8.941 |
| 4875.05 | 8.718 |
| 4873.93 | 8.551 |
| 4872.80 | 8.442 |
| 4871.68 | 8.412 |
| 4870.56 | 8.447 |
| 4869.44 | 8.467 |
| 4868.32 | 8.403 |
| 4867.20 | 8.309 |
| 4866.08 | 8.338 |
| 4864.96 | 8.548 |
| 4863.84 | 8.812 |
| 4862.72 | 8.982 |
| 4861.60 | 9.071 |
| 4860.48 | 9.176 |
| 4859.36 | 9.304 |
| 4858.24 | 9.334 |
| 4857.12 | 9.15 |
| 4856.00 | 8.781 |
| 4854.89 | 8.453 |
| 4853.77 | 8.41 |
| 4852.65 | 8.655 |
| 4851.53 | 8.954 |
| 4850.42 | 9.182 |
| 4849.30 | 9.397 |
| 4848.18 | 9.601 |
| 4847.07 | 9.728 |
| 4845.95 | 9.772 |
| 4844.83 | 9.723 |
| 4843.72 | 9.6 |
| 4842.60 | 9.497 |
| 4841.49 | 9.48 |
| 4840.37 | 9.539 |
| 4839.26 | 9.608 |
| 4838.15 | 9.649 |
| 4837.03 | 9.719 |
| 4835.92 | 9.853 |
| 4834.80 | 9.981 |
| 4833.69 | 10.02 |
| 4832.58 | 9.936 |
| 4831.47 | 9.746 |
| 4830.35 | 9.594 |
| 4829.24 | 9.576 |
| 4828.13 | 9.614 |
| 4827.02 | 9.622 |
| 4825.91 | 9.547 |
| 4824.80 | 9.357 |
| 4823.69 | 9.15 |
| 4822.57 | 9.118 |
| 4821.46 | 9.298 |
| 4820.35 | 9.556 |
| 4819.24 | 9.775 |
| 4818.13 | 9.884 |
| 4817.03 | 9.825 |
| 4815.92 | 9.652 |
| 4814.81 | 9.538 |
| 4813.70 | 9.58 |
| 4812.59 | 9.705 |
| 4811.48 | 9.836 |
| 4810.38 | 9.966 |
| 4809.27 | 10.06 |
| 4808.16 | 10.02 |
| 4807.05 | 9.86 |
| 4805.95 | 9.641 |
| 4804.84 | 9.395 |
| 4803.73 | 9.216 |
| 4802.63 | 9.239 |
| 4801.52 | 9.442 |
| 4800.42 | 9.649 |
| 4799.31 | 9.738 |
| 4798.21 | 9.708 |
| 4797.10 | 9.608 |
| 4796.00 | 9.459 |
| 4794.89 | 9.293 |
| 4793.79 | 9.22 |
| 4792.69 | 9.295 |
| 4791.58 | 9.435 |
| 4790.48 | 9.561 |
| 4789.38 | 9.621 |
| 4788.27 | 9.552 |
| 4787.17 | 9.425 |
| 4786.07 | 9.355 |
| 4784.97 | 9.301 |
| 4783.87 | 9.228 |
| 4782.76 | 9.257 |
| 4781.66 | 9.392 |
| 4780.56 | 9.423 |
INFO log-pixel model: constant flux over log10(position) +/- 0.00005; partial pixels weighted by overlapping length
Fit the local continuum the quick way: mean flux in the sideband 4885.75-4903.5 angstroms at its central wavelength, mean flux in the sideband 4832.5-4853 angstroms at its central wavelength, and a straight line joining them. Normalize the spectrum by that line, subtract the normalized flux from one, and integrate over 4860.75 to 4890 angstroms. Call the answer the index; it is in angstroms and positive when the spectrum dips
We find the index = 1.8 angstroms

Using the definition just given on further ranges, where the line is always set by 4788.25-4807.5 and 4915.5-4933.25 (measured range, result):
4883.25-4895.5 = 0.71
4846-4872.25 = 1.61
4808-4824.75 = -0.29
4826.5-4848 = -0.51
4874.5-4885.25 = 0.40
